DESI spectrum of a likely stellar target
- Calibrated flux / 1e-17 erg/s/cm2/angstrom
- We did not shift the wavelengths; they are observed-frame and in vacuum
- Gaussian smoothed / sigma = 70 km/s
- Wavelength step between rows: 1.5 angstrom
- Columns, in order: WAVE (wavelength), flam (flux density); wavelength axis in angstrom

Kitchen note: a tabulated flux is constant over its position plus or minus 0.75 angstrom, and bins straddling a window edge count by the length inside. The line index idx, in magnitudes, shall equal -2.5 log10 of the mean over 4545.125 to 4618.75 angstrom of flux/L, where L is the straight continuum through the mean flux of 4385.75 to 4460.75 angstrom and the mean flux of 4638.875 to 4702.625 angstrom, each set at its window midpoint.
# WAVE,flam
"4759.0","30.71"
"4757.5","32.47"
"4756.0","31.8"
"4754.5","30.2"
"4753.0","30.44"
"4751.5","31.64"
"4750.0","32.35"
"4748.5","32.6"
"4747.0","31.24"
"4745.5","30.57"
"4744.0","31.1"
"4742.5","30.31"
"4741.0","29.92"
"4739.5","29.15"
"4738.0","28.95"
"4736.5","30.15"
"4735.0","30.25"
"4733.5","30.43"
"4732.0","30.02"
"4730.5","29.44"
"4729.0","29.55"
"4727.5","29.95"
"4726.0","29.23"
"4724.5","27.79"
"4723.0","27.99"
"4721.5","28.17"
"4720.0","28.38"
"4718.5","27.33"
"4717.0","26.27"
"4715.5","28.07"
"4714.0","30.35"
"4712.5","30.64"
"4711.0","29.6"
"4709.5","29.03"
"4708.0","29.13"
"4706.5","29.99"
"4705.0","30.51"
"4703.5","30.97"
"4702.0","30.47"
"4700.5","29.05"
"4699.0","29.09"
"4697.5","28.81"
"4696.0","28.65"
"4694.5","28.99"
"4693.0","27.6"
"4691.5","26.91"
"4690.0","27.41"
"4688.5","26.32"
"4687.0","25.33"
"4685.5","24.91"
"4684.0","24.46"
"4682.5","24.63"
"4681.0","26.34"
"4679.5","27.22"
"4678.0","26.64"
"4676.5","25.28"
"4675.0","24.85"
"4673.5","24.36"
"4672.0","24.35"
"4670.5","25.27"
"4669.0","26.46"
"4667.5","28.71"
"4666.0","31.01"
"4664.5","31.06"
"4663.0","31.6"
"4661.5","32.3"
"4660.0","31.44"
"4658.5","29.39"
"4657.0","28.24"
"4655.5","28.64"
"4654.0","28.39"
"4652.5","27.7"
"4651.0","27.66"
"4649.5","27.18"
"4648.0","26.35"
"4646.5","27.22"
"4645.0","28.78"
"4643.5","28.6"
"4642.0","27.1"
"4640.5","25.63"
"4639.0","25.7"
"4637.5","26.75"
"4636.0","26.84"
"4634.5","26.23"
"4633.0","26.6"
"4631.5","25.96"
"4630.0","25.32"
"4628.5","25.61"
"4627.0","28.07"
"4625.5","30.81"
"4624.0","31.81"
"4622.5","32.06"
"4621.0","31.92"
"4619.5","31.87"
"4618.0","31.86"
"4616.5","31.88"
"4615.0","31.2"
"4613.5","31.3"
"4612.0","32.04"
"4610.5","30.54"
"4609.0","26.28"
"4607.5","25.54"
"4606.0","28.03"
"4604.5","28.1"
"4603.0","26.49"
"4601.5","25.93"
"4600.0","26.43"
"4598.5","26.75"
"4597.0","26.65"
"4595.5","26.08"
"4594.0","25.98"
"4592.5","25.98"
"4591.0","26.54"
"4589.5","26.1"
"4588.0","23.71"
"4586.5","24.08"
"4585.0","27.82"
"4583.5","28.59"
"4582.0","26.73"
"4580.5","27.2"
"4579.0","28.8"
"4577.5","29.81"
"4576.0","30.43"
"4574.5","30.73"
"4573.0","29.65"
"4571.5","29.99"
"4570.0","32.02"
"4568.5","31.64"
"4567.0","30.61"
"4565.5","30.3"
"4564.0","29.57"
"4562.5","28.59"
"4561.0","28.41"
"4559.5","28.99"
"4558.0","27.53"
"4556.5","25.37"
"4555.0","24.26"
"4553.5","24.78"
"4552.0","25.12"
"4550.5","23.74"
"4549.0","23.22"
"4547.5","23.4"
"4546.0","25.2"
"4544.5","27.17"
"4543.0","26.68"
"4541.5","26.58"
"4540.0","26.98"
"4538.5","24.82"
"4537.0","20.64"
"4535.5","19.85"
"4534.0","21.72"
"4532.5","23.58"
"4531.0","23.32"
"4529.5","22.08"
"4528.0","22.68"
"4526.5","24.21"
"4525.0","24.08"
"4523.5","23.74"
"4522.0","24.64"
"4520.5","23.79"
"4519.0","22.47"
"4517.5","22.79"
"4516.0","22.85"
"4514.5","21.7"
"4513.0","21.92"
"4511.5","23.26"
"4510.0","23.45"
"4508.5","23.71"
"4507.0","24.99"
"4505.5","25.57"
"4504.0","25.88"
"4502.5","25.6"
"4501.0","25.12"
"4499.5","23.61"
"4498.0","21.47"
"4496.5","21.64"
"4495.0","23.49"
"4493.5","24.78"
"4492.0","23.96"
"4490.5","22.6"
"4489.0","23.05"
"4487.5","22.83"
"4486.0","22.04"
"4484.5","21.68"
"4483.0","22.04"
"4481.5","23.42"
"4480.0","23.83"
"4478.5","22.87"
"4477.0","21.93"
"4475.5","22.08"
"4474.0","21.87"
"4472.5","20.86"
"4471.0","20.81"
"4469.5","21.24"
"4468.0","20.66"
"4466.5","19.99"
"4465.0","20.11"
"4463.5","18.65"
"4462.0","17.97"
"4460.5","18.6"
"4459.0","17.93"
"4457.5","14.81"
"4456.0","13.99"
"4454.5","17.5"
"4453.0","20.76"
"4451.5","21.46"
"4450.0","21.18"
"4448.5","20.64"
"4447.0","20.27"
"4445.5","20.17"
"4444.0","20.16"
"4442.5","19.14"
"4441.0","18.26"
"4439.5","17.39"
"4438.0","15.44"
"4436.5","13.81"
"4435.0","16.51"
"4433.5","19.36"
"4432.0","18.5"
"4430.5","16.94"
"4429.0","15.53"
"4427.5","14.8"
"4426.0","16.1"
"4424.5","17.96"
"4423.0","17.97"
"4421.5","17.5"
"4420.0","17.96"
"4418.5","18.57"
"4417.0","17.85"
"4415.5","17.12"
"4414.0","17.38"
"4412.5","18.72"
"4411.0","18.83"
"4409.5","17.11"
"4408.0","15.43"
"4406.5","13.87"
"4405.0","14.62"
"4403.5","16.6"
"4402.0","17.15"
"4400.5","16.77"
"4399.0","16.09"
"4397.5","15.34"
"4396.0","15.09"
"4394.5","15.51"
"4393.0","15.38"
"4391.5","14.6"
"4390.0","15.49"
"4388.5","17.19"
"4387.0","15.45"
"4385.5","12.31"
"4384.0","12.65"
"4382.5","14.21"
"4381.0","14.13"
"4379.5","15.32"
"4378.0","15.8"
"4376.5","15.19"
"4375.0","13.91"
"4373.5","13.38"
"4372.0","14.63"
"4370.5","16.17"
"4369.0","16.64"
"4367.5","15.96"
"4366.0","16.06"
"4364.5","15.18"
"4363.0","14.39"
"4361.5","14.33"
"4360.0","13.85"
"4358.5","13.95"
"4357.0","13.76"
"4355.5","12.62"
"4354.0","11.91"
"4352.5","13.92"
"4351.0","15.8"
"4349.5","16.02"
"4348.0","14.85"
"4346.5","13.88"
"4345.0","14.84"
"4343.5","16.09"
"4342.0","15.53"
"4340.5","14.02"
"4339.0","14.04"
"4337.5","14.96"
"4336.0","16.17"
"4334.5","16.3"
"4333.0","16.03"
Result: -0.165 mag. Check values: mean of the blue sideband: 17.2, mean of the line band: 27.8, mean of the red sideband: 27.6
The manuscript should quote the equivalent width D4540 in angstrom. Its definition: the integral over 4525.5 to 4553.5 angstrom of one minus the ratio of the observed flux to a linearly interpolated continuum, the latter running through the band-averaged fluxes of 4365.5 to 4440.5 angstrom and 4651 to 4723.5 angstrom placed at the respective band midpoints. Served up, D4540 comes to -2.7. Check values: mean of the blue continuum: 16.1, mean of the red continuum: 28.1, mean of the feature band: 24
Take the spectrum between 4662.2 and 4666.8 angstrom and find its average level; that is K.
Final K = 31.2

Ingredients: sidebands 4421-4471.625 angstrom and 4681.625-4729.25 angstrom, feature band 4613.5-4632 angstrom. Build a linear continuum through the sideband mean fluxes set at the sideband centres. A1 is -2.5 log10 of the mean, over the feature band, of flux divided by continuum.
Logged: -0.19 mag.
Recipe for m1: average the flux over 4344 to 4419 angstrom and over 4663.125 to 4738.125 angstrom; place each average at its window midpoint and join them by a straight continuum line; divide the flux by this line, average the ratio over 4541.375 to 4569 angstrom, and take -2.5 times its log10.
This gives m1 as -0.20 mag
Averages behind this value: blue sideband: 15.3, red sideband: 28.1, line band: 26.9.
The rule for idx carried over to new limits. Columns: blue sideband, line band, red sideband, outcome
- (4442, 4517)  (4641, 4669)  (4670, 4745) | -0.08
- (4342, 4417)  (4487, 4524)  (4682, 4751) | -0.16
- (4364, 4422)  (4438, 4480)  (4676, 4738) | -0.07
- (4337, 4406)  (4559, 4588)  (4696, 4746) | -0.24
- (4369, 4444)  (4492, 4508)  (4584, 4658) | -0.14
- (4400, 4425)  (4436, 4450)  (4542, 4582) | 0.04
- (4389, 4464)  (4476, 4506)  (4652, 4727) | -0.17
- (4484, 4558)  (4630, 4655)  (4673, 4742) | -0.01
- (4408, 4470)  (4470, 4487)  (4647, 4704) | -0.12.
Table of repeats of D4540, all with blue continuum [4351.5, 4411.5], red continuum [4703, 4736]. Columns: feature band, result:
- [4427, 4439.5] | 0.5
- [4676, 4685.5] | 0.6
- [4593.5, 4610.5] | -1.7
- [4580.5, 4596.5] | -1.7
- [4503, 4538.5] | -4.1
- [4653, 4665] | -1.5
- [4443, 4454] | -1.7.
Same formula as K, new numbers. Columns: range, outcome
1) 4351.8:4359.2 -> 13.2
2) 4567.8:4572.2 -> 31.2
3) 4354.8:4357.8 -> 13.2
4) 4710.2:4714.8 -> 30.2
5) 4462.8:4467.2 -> 19.6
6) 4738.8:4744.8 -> 30.1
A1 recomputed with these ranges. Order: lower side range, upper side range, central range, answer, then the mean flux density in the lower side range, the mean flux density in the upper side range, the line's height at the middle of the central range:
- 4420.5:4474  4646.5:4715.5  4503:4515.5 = -0.139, 18.4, 28.1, 21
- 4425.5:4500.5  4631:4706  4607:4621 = -0.188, 20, 27.6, 25.6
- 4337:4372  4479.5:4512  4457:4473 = 0.125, 14.7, 23.5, 21.6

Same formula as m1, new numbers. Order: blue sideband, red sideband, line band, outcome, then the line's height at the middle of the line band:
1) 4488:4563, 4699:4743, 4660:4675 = -0.02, 27.9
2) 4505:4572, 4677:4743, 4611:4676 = -0.05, 27.2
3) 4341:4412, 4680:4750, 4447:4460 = -0.03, 18.2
